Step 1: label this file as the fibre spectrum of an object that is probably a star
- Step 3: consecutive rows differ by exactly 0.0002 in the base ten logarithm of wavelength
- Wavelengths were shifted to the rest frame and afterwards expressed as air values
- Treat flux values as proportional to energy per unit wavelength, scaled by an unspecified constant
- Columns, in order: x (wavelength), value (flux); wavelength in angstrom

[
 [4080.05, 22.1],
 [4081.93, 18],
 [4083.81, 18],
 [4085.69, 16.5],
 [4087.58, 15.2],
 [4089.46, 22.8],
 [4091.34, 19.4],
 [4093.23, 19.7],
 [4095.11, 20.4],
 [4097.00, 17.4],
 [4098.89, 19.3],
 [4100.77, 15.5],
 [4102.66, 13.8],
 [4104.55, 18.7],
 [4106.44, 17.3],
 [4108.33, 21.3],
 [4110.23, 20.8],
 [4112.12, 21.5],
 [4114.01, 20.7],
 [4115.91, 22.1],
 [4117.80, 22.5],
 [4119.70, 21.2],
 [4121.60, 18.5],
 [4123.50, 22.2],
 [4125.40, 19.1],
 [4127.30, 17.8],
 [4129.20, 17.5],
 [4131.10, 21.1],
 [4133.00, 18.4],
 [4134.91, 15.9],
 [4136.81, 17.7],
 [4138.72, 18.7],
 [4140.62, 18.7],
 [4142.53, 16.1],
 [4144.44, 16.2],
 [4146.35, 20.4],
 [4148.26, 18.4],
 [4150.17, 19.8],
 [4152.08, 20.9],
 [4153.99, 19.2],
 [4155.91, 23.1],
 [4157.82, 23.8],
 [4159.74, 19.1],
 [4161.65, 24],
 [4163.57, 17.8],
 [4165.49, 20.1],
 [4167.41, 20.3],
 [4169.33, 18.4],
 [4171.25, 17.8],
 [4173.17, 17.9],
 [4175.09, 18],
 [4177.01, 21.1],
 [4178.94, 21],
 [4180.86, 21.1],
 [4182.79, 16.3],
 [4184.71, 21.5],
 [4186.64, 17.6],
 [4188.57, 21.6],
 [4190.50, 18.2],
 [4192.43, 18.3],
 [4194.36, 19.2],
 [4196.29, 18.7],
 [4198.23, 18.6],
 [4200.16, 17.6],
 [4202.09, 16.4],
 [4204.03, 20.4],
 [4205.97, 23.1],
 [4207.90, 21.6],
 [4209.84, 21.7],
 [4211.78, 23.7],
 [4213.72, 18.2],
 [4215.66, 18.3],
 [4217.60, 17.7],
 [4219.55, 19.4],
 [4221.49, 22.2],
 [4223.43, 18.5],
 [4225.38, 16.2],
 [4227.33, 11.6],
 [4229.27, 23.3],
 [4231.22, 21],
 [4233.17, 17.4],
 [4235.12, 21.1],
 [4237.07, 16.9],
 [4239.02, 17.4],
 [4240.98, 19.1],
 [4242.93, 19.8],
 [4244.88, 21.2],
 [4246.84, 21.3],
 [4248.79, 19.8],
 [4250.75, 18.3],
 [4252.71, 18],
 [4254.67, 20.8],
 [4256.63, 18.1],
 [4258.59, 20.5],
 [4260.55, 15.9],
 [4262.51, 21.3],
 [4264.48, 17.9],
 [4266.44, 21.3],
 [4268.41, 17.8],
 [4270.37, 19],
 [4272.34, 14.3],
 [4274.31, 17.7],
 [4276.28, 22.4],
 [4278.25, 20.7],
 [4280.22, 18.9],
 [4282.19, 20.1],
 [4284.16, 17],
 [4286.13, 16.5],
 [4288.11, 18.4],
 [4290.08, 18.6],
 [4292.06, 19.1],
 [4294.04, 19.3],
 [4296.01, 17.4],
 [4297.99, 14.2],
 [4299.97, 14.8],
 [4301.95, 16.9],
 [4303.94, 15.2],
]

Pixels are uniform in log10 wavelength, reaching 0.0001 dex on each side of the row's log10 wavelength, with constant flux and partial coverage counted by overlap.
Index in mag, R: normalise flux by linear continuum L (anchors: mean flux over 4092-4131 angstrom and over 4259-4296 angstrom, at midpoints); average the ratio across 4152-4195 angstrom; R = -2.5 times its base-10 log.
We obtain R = -0.04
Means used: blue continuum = 19.4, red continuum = 18.7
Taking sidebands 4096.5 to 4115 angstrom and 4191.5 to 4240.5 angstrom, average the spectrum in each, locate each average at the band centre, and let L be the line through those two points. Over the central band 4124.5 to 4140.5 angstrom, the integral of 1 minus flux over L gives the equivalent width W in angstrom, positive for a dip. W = 0.4 angstrom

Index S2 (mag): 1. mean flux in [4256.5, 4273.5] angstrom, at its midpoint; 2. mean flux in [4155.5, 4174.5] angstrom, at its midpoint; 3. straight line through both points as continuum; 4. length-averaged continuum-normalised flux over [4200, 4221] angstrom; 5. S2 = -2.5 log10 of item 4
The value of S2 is -0.03 mag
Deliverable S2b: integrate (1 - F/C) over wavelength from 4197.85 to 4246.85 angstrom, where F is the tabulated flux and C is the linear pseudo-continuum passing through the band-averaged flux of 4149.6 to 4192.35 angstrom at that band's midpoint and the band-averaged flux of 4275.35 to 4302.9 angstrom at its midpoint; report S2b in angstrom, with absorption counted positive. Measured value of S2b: -0.5 angstrom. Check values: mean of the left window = 19.9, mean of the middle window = 19.3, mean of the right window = 18.2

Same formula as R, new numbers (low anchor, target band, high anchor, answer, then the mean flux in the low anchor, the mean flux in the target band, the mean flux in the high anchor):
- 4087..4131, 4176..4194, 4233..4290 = -0.025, 19.4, 19.6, 18.9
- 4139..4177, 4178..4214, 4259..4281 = -0.026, 19.5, 19.8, 18.9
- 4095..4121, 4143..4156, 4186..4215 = 0.010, 19.4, 19.3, 19.7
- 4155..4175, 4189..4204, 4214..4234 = 0.051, 20.1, 18.4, 18.6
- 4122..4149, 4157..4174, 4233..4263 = -0.070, 18.4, 19.9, 19.2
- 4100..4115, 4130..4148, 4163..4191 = 0.050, 18.7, 18.1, 19.3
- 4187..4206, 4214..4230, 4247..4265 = 0.040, 19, 18.3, 19.1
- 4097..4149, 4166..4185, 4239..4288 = -0.019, 18.9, 19.3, 19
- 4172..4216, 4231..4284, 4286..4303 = -0.059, 19.6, 19.1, 17.3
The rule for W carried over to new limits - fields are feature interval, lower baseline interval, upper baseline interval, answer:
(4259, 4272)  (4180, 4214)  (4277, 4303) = -0.3 angstrom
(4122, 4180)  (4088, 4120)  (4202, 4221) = 1.6 angstrom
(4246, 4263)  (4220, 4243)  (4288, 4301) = -1.0 angstrom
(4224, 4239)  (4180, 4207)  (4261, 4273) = 0.6 angstrom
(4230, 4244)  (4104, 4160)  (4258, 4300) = -0.2 angstrom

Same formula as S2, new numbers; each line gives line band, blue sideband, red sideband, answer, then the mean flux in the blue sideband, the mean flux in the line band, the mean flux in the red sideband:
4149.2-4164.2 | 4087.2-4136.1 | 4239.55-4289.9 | -0.10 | 19.3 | 21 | 19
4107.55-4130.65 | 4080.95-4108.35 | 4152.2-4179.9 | -0.09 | 18.1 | 20.4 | 20.1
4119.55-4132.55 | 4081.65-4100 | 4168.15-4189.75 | -0.03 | 18.7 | 19.5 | 19.3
